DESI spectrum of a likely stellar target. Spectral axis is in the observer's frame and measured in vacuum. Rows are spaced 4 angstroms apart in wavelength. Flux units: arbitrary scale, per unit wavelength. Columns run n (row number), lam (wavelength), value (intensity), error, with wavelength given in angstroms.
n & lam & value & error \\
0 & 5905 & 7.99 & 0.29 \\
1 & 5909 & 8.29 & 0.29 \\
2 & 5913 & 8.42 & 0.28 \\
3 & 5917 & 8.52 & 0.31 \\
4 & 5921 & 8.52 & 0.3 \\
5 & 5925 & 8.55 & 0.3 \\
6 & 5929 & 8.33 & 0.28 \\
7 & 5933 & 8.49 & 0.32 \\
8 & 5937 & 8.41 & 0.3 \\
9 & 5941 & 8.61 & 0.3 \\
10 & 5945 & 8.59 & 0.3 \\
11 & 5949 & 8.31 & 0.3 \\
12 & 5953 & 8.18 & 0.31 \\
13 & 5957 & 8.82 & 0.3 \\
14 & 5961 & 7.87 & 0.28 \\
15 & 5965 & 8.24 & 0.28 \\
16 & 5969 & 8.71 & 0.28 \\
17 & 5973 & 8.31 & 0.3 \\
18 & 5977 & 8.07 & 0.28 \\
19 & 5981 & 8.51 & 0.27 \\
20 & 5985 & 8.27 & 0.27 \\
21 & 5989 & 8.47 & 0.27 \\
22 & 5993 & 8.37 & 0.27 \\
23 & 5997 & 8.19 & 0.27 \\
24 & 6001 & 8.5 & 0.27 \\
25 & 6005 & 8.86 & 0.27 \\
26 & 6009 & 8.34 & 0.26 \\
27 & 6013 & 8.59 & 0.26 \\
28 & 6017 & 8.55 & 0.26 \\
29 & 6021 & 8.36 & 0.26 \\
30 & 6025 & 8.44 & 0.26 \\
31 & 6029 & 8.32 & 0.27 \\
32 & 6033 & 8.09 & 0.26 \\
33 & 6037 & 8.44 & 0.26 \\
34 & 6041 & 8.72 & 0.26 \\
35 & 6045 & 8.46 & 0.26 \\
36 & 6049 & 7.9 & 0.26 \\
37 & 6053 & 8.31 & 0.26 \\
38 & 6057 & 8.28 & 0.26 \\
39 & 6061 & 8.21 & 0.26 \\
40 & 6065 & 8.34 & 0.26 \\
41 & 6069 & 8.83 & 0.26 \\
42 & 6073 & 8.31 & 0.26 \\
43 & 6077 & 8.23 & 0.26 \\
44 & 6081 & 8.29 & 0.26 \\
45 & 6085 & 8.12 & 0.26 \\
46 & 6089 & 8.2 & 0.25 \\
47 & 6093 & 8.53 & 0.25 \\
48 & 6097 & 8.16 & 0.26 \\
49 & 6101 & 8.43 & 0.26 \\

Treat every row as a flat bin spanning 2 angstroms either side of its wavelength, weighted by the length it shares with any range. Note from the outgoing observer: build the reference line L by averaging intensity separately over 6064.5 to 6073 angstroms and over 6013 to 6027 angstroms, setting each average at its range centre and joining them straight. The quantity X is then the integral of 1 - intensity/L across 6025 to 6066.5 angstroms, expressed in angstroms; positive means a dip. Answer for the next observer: 1.0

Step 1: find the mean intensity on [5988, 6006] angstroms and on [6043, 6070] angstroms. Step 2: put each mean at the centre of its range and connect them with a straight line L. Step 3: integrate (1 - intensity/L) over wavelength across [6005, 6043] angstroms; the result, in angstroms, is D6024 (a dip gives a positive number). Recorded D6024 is -0.3 angstroms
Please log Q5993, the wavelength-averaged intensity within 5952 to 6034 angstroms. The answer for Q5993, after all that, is 8.39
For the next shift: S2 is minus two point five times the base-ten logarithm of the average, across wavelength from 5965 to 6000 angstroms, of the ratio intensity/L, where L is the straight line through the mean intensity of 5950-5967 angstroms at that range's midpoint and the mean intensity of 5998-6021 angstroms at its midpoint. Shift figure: 0.01 mag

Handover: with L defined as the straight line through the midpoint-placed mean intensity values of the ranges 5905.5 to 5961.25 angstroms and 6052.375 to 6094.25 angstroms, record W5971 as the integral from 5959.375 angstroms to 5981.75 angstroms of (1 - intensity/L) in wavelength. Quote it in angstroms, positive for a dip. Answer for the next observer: 0.3 angstroms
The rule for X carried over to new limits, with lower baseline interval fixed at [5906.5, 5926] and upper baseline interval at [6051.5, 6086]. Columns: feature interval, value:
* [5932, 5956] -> -0.1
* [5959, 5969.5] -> 0.2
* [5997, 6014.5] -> -0.3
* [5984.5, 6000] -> 0.1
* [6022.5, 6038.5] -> 0.1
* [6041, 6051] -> 0.1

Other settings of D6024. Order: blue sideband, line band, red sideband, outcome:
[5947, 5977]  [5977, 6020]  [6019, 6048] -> -0.4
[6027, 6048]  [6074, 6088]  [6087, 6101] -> 0.2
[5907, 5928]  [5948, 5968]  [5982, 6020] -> 0.4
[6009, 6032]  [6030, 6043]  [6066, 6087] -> 0.0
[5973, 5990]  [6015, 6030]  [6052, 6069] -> -0.2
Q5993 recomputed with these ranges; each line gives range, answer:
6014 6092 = 8.34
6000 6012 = 8.57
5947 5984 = 8.33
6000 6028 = 8.51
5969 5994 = 8.36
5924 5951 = 8.47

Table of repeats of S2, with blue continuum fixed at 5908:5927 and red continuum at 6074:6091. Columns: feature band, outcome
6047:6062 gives 0.011 mag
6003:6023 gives -0.028 mag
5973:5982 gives 0.014 mag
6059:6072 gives -0.027 mag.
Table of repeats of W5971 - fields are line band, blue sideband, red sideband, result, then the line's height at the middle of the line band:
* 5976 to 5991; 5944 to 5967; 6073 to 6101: -0.06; 8.31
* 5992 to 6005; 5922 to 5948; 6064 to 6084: 0.02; 8.44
